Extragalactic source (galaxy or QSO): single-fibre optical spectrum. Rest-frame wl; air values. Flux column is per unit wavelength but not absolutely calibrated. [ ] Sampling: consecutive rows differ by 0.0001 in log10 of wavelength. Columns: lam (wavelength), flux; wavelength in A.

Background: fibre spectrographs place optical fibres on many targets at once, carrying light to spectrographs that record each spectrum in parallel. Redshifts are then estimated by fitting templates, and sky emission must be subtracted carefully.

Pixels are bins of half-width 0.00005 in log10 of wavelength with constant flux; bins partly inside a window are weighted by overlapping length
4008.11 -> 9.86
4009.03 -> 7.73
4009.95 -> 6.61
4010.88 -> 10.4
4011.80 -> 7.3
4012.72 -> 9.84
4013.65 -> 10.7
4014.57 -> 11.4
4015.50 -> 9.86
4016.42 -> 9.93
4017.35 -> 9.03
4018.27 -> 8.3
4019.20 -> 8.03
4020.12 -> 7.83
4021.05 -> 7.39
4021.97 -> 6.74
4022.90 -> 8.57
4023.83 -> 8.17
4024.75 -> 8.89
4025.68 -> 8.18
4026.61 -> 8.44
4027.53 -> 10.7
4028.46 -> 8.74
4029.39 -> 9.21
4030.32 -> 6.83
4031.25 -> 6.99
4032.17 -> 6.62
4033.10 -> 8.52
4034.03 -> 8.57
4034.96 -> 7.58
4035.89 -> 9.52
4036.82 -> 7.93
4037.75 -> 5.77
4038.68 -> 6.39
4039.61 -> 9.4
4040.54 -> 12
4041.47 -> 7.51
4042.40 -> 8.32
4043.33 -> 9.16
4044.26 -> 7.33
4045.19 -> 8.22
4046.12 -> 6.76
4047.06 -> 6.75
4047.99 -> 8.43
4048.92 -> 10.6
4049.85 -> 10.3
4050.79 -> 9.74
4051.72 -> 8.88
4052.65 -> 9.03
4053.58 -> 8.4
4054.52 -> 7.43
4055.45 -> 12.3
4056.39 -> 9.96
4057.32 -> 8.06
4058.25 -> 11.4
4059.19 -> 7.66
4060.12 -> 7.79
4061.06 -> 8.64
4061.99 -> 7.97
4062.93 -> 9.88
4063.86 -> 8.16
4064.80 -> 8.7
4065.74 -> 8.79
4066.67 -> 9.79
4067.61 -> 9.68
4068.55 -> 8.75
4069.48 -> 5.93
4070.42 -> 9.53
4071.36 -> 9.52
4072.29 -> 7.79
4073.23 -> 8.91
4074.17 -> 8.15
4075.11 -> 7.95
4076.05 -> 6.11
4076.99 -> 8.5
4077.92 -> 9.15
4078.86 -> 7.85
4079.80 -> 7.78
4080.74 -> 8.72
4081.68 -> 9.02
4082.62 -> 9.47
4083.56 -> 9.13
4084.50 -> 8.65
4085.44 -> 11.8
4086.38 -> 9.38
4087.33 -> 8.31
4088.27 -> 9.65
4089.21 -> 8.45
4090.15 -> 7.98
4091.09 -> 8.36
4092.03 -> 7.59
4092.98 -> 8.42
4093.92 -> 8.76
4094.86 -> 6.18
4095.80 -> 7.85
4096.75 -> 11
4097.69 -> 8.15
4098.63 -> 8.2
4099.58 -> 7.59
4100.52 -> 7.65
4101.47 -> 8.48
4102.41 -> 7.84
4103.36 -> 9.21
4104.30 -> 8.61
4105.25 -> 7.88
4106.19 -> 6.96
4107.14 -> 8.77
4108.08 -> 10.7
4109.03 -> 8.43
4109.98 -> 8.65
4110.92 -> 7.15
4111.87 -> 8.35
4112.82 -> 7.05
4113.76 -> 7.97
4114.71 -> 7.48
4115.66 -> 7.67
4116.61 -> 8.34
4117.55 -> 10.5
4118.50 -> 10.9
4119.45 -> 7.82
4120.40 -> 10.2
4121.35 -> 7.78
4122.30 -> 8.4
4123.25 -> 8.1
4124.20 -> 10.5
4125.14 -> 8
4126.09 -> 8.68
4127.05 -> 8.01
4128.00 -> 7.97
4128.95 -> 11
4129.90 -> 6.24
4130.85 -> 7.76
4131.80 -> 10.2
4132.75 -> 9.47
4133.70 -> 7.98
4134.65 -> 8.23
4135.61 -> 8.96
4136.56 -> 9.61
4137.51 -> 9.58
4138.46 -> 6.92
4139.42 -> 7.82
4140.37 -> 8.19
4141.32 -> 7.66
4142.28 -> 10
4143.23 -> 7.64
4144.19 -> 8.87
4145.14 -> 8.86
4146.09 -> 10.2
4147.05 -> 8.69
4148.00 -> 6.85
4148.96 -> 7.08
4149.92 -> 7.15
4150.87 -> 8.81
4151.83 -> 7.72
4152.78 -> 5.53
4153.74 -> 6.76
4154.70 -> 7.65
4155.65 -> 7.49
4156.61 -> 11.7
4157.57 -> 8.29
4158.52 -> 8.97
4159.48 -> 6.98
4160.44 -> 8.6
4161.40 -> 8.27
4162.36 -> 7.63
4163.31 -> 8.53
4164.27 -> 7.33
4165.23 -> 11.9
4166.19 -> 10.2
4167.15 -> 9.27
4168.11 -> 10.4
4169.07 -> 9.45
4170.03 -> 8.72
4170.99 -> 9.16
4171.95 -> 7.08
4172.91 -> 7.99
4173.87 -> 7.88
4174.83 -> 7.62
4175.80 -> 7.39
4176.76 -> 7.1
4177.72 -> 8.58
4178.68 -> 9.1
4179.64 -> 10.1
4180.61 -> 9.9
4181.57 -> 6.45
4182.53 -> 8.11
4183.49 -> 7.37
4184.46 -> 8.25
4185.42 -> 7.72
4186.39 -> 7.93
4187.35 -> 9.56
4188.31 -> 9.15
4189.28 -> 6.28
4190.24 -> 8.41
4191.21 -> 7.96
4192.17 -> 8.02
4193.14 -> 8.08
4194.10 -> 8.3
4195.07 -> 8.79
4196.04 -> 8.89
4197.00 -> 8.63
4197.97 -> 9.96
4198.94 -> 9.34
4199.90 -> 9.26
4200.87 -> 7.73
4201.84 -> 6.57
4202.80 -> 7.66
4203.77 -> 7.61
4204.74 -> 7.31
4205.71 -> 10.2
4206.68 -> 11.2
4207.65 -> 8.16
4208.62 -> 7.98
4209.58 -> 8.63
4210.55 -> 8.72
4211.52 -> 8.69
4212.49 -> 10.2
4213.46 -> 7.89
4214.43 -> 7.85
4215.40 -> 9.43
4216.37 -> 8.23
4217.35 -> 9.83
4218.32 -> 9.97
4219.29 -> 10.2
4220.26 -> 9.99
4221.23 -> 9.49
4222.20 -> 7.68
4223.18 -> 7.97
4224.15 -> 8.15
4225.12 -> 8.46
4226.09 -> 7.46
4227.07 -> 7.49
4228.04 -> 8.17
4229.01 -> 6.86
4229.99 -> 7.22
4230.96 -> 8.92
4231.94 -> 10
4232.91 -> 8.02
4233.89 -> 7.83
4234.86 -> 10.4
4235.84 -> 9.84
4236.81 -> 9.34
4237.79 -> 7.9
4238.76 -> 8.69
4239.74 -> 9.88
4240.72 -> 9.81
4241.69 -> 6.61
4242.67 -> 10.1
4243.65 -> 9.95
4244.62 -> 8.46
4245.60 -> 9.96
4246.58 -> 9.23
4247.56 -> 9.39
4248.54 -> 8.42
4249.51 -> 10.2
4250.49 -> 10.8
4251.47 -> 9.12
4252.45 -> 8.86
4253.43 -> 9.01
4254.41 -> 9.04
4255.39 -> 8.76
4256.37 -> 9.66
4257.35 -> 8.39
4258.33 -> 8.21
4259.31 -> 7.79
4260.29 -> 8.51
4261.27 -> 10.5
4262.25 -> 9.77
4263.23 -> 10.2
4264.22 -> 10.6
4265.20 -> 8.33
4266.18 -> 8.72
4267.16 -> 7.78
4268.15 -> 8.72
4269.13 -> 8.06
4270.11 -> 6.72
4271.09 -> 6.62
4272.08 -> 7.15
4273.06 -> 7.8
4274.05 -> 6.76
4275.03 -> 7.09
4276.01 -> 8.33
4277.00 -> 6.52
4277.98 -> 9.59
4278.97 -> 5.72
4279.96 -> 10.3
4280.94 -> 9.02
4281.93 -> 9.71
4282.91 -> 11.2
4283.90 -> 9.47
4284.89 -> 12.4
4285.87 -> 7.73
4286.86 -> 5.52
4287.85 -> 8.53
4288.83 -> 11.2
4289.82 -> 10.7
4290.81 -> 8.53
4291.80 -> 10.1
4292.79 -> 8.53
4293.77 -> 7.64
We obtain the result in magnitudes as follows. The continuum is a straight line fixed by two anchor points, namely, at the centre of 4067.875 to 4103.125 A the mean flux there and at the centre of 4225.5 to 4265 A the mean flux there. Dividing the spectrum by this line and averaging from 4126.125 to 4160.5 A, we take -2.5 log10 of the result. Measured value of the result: 0.04 mag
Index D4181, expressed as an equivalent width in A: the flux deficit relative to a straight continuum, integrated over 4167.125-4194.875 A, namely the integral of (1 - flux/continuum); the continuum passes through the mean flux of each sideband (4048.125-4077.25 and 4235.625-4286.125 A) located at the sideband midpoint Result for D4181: 1.7 A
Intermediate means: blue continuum 8.84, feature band 8.31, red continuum 8.86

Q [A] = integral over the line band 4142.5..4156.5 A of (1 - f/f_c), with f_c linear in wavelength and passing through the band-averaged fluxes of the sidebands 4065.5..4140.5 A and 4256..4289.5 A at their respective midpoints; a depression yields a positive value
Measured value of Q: 1.0 A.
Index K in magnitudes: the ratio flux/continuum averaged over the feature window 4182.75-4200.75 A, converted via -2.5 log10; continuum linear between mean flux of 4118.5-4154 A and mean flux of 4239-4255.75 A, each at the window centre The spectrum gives 0.05 mag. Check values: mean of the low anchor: 8.4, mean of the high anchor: 9.26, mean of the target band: 8.42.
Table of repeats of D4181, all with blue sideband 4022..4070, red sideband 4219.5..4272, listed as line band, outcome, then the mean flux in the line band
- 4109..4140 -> 0.4 A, 8.54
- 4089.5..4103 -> 0.7 A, 8.16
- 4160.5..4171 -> -0.5 A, 9.15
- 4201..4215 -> 0.5 A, 8.47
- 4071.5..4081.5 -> 0.5 A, 8.17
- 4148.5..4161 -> 1.1 A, 7.9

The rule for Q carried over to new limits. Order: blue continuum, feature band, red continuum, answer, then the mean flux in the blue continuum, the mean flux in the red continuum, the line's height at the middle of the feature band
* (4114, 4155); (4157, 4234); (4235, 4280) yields 0.42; 8.41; 8.72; 8.56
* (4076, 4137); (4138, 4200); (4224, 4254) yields 2.38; 8.56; 8.87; 8.71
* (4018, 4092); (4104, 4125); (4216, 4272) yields 0.23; 8.55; 8.83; 8.64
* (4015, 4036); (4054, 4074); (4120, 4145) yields -1.01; 8.36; 8.61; 8.45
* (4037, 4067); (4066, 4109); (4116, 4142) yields 0.87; 8.72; 8.7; 8.71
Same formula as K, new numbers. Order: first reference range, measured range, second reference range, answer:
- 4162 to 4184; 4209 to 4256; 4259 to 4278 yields -0.07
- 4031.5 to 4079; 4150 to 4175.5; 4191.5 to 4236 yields 0.02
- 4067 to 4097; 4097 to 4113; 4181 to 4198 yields 0.03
